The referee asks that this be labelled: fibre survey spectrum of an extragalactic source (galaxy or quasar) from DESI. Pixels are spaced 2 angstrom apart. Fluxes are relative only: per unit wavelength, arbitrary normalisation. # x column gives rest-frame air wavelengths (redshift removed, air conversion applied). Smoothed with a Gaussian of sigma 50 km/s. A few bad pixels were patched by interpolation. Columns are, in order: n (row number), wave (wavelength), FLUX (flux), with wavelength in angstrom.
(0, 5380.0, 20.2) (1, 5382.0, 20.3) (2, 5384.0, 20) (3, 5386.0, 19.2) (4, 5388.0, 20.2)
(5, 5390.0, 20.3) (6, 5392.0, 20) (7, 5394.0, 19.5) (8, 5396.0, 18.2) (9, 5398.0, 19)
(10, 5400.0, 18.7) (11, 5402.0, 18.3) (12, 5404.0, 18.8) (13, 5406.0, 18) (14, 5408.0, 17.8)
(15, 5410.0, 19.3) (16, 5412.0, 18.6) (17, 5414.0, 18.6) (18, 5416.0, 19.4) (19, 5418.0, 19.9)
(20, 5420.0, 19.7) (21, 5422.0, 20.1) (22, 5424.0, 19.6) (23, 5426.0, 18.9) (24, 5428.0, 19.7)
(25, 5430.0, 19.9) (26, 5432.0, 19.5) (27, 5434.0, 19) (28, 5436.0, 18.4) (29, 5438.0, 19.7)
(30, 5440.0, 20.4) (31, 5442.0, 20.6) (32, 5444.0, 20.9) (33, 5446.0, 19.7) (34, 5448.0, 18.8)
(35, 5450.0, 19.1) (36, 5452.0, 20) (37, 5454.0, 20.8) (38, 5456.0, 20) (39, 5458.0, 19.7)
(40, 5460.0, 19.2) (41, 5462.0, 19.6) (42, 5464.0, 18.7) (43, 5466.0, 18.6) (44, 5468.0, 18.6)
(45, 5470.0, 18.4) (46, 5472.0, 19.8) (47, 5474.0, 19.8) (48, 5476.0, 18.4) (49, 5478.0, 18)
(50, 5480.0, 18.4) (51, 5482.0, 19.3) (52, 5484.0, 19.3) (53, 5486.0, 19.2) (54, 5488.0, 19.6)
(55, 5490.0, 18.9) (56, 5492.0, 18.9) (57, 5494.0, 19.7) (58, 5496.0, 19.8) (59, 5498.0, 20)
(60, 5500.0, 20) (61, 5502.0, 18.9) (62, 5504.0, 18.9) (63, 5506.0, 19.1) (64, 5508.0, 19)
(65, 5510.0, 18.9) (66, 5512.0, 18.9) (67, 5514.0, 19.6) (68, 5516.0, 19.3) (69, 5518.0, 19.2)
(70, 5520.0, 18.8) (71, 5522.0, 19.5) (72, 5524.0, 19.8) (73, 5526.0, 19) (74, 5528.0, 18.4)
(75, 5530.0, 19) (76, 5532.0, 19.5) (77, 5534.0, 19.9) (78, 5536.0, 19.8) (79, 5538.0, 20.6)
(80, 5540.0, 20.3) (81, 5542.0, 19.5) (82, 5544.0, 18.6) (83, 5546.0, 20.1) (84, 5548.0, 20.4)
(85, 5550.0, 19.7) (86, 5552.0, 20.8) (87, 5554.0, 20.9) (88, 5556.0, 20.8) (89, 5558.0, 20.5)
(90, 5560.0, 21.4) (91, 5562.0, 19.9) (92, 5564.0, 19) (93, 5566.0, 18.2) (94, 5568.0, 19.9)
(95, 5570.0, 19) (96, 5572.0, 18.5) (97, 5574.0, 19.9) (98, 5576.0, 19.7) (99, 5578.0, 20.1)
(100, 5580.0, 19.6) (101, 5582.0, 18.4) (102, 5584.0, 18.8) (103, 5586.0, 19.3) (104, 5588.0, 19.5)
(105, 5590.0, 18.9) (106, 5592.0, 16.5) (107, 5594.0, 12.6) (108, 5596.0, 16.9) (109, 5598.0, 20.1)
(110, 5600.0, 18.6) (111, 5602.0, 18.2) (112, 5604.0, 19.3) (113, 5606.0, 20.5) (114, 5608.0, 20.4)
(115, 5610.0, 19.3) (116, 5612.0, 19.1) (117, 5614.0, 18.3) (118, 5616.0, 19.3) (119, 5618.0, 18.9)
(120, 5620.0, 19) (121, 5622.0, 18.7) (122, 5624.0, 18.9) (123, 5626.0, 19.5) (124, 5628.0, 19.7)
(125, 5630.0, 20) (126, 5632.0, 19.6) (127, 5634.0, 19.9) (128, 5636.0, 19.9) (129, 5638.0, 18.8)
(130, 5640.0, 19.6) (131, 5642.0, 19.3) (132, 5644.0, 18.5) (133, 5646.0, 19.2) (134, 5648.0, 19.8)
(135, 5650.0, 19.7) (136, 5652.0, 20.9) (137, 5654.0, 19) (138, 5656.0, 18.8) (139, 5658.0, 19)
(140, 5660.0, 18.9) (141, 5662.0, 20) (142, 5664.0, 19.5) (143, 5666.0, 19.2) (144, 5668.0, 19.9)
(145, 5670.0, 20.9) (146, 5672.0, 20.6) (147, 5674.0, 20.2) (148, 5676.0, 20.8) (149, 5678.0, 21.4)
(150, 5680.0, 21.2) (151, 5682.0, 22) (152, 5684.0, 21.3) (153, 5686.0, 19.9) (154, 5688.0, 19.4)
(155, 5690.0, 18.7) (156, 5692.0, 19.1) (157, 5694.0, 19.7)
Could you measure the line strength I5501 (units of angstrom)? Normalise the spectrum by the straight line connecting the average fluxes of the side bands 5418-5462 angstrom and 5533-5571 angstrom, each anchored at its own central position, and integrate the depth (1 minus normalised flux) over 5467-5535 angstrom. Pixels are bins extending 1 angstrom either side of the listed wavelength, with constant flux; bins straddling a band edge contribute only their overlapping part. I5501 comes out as 2.3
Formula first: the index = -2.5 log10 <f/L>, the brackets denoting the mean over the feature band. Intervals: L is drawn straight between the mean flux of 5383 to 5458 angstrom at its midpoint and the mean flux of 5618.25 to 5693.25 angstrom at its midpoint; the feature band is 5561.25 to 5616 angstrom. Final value 0.05 mag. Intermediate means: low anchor 19.4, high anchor 19.7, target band 18.8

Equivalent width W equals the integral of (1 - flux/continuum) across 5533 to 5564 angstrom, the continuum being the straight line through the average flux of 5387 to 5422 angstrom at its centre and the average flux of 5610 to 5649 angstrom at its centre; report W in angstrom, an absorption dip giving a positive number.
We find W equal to -1.6 angstrom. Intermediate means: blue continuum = 19.1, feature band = 20.2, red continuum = 19.3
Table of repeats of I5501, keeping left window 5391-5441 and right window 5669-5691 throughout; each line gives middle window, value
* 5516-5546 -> 0.5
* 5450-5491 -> 0.5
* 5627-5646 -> 0.8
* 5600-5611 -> 0.4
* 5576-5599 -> 2.0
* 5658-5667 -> 0.5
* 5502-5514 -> 0.4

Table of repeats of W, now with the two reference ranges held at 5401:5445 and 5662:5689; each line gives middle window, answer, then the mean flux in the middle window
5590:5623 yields 2.7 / 18.5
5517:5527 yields 0.3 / 19.3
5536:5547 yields 0.0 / 19.8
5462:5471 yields 0.4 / 18.7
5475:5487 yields 0.5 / 18.8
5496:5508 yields 0.2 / 19.4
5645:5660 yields 0.7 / 19.4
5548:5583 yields 0.3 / 19.8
